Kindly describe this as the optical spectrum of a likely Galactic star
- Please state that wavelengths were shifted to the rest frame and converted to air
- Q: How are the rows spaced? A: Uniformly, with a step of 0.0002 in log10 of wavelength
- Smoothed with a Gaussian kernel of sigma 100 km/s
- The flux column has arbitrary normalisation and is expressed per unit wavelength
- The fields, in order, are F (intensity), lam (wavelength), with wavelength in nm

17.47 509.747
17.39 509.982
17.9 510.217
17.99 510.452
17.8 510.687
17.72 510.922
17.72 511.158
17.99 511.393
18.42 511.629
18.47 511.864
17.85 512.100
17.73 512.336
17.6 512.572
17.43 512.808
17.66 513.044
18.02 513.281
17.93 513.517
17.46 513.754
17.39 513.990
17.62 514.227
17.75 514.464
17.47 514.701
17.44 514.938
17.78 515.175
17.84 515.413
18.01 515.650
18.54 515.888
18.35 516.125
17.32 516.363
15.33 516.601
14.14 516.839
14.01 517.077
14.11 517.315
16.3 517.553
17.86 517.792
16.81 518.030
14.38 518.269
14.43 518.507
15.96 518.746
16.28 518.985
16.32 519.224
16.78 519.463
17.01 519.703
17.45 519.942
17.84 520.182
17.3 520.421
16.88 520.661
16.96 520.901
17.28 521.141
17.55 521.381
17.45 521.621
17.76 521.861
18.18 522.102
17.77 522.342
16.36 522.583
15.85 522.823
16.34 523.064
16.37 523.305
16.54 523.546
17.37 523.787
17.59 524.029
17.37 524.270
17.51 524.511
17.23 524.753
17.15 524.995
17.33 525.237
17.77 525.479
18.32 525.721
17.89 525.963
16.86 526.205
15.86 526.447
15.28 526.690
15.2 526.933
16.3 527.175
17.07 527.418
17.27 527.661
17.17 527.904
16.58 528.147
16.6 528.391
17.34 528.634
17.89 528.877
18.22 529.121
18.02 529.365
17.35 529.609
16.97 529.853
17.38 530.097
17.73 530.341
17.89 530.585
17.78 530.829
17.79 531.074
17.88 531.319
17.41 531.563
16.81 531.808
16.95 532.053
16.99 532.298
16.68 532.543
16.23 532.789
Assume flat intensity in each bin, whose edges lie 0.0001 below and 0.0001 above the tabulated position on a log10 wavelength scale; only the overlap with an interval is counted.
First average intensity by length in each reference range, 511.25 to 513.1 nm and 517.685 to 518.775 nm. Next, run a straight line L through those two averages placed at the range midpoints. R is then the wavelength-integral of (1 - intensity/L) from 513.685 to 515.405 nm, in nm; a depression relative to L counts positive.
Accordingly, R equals -0.048 nm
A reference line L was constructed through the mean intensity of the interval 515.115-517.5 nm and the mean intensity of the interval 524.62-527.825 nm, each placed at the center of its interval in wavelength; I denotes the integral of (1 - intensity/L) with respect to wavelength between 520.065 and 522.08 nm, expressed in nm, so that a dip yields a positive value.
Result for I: -0.09 nm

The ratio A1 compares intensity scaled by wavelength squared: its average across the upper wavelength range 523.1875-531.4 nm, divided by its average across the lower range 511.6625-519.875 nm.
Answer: 1.06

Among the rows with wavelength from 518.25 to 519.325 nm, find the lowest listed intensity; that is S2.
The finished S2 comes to 14.38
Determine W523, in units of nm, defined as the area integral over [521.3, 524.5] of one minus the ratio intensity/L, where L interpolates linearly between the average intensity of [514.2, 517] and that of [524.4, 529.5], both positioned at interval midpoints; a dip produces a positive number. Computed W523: 0.00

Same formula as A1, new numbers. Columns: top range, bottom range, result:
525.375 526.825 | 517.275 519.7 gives 1.09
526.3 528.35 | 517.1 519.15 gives 1.08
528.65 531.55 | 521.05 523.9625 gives 1.07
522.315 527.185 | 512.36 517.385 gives 1.02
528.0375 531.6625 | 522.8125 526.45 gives 1.04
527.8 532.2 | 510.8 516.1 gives 1.04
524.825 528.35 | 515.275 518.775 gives 1.08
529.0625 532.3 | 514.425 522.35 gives 1.09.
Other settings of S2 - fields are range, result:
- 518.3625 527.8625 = 14.43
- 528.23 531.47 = 16.6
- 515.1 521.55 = 14.01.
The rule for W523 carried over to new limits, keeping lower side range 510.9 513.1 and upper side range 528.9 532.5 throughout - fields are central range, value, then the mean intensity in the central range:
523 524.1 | 0.050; 16.8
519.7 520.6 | 0.015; 17.4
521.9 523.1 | 0.045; 17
